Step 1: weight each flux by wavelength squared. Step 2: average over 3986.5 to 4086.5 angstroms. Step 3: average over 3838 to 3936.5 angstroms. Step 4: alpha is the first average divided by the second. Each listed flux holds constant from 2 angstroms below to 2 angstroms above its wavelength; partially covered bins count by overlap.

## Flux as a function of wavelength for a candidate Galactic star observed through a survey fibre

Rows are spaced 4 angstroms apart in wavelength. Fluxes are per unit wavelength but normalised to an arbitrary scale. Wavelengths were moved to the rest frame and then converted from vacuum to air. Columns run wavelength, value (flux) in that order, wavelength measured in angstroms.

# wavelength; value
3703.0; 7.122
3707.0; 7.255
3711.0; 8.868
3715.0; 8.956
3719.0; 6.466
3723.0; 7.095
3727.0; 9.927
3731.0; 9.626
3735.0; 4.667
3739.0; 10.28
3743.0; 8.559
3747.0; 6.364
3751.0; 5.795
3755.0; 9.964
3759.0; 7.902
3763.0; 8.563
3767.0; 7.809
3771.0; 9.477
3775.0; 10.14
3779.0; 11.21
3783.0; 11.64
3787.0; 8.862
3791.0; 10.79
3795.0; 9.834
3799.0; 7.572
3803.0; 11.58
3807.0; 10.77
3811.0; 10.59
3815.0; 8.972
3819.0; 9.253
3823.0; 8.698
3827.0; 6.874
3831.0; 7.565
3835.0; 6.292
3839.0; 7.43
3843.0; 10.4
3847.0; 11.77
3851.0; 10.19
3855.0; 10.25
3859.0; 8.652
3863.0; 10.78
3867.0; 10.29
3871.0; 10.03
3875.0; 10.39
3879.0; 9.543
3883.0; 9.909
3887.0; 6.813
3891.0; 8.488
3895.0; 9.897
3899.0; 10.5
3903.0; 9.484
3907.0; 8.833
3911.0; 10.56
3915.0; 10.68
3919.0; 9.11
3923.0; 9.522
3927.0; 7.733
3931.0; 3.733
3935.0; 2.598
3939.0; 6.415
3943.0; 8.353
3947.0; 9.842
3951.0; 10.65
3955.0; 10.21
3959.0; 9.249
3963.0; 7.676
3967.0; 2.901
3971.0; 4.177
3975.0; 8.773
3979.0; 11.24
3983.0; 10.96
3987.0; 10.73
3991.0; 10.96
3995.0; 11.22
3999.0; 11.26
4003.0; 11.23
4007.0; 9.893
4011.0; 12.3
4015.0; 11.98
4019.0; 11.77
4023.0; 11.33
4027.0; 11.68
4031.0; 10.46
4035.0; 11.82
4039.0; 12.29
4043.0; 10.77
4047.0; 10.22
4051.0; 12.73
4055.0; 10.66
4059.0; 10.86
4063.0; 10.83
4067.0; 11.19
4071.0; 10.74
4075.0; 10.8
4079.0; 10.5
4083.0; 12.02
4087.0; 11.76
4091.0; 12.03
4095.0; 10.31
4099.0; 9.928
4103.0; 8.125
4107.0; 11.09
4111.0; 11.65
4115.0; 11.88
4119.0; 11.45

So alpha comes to 1.3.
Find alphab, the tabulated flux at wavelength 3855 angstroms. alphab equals 10.25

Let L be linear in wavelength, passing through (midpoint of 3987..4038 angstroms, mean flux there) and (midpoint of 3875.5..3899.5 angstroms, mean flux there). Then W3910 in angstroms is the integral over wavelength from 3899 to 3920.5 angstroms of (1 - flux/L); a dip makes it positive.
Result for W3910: -0.6 angstroms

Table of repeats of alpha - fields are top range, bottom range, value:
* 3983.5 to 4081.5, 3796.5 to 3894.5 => 1.32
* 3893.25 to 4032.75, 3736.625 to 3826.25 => 1.11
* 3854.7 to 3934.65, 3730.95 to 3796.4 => 1.09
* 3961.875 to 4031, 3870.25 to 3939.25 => 1.23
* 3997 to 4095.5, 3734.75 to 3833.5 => 1.43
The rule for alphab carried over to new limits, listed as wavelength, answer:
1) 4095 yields 10.31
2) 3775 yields 10.14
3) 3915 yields 10.68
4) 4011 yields 12.3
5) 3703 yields 7.122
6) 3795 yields 9.834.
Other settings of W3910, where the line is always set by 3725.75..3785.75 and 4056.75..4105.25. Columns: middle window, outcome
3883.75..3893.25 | 1.57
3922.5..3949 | 8.43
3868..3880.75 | -0.70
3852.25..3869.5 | -1.06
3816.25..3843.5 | 3.72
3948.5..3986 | 5.81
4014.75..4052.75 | -3.64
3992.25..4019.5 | -2.76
